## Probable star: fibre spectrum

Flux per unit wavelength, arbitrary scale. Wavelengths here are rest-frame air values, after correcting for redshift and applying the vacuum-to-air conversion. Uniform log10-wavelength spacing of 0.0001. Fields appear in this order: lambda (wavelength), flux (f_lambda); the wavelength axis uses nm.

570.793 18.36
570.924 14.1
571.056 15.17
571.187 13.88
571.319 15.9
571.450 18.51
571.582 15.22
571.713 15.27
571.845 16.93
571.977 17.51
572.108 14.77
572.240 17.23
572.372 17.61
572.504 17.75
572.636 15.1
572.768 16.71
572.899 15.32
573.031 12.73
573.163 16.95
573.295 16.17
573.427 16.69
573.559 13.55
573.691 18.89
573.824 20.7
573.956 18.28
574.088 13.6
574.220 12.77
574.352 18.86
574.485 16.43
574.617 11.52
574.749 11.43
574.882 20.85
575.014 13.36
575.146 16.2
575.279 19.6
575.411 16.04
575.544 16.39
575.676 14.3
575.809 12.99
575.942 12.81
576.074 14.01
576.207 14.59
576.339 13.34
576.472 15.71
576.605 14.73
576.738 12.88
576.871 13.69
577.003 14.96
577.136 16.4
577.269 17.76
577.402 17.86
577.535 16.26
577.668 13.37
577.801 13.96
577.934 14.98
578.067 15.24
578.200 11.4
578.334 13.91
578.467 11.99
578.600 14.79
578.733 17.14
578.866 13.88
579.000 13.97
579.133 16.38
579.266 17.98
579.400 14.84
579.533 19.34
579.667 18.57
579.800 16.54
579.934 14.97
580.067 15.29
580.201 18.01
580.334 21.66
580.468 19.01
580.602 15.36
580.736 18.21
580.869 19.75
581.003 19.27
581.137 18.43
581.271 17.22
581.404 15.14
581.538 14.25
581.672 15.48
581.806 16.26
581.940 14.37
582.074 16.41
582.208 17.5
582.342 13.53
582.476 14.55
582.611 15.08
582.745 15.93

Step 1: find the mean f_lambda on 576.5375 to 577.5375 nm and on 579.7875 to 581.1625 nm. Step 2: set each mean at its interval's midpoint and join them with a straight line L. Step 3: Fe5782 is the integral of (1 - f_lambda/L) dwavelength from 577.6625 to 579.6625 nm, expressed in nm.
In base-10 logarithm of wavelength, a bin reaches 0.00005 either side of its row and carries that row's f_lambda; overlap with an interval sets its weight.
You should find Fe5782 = 0.20 nm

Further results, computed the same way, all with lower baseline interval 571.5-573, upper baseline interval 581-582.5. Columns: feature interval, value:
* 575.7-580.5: 0.20 nm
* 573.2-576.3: 0.10 nm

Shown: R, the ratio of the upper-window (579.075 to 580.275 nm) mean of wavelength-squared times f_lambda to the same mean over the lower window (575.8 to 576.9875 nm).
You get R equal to 1.2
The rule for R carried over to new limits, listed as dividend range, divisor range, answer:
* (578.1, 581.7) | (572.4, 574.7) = 1.05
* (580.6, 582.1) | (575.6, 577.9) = 1.16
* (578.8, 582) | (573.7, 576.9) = 1.12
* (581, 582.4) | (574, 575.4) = 1.06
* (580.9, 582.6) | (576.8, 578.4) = 1.09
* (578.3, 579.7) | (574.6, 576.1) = 1.05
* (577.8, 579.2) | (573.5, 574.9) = 0.92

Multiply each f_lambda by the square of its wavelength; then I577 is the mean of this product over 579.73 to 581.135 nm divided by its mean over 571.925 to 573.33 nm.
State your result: 1.13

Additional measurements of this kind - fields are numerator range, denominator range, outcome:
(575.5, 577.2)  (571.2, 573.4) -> 0.90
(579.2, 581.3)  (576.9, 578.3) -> 1.18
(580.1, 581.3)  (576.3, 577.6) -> 1.22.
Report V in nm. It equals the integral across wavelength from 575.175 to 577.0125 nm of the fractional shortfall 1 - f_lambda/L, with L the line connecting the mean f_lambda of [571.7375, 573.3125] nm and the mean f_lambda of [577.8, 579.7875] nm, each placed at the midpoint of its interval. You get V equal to 0.11 nm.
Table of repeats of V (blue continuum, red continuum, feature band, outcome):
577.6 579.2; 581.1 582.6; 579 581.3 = -0.40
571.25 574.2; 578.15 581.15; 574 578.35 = 0.40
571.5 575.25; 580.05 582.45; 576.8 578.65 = 0.20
